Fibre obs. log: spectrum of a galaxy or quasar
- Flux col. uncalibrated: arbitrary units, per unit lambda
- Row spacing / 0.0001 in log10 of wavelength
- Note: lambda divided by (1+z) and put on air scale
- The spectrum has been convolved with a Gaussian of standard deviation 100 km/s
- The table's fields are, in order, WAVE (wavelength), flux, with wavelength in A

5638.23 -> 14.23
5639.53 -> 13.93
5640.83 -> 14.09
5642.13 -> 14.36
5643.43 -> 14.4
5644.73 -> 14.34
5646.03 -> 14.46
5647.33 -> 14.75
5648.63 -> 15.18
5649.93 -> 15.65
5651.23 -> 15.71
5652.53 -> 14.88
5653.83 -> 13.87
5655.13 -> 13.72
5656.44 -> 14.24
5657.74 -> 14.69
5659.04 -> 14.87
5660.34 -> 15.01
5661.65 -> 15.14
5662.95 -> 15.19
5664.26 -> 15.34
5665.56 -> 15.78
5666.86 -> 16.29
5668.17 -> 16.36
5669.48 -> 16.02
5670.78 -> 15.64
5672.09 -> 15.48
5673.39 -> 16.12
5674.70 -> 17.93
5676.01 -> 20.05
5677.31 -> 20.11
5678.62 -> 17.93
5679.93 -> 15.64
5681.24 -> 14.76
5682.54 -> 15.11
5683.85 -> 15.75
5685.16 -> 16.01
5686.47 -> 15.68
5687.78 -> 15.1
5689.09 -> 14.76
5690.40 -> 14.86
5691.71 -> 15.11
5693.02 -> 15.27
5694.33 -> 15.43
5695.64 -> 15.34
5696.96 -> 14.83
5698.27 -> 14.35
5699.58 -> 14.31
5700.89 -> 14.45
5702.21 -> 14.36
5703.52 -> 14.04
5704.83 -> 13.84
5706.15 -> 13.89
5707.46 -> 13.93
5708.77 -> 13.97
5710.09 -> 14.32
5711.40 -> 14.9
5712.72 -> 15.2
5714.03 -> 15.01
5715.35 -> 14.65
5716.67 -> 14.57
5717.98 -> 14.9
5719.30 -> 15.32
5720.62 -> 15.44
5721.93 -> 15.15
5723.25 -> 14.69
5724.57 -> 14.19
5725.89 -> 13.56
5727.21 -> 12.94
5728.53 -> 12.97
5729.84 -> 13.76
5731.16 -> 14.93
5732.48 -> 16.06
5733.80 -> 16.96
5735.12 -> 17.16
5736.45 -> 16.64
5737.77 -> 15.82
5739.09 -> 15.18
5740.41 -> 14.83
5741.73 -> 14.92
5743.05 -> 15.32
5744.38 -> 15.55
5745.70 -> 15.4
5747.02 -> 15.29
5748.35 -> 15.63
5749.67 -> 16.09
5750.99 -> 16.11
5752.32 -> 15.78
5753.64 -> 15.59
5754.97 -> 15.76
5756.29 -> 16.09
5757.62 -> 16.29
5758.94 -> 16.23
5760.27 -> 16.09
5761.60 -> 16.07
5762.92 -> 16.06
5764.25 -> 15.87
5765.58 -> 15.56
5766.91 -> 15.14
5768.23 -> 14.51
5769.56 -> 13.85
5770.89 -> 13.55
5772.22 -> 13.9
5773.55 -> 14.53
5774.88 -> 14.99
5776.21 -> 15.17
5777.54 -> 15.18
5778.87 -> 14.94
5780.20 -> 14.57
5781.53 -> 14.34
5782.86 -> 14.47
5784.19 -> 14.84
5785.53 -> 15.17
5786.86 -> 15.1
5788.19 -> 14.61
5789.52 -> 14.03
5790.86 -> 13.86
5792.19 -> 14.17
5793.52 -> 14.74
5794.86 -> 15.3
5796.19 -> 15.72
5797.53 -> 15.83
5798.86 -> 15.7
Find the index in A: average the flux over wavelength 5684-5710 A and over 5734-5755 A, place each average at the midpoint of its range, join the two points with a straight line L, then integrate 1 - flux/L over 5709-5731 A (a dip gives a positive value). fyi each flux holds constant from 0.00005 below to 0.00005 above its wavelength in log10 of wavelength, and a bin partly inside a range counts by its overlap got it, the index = 1.0 A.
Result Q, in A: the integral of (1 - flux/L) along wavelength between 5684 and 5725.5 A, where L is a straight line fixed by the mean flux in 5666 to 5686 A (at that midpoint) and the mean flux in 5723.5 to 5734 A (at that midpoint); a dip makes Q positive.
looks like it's 1.55 A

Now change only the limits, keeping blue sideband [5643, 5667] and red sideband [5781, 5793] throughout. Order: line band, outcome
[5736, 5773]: -2.1 A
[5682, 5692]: -0.3 A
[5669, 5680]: -1.8 A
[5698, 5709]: 0.5 A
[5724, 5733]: 0.4 A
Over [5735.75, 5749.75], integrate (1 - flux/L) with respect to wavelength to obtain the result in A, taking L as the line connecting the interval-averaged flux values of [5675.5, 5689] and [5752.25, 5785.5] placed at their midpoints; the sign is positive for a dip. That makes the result 0.1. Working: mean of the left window 16.5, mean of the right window 15.2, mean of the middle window 15.5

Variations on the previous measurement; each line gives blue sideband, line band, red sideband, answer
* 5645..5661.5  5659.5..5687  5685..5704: -2.63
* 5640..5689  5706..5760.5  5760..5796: -0.23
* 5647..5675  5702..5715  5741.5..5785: 0.81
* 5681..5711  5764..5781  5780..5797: -0.01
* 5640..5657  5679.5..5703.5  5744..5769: 0.02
